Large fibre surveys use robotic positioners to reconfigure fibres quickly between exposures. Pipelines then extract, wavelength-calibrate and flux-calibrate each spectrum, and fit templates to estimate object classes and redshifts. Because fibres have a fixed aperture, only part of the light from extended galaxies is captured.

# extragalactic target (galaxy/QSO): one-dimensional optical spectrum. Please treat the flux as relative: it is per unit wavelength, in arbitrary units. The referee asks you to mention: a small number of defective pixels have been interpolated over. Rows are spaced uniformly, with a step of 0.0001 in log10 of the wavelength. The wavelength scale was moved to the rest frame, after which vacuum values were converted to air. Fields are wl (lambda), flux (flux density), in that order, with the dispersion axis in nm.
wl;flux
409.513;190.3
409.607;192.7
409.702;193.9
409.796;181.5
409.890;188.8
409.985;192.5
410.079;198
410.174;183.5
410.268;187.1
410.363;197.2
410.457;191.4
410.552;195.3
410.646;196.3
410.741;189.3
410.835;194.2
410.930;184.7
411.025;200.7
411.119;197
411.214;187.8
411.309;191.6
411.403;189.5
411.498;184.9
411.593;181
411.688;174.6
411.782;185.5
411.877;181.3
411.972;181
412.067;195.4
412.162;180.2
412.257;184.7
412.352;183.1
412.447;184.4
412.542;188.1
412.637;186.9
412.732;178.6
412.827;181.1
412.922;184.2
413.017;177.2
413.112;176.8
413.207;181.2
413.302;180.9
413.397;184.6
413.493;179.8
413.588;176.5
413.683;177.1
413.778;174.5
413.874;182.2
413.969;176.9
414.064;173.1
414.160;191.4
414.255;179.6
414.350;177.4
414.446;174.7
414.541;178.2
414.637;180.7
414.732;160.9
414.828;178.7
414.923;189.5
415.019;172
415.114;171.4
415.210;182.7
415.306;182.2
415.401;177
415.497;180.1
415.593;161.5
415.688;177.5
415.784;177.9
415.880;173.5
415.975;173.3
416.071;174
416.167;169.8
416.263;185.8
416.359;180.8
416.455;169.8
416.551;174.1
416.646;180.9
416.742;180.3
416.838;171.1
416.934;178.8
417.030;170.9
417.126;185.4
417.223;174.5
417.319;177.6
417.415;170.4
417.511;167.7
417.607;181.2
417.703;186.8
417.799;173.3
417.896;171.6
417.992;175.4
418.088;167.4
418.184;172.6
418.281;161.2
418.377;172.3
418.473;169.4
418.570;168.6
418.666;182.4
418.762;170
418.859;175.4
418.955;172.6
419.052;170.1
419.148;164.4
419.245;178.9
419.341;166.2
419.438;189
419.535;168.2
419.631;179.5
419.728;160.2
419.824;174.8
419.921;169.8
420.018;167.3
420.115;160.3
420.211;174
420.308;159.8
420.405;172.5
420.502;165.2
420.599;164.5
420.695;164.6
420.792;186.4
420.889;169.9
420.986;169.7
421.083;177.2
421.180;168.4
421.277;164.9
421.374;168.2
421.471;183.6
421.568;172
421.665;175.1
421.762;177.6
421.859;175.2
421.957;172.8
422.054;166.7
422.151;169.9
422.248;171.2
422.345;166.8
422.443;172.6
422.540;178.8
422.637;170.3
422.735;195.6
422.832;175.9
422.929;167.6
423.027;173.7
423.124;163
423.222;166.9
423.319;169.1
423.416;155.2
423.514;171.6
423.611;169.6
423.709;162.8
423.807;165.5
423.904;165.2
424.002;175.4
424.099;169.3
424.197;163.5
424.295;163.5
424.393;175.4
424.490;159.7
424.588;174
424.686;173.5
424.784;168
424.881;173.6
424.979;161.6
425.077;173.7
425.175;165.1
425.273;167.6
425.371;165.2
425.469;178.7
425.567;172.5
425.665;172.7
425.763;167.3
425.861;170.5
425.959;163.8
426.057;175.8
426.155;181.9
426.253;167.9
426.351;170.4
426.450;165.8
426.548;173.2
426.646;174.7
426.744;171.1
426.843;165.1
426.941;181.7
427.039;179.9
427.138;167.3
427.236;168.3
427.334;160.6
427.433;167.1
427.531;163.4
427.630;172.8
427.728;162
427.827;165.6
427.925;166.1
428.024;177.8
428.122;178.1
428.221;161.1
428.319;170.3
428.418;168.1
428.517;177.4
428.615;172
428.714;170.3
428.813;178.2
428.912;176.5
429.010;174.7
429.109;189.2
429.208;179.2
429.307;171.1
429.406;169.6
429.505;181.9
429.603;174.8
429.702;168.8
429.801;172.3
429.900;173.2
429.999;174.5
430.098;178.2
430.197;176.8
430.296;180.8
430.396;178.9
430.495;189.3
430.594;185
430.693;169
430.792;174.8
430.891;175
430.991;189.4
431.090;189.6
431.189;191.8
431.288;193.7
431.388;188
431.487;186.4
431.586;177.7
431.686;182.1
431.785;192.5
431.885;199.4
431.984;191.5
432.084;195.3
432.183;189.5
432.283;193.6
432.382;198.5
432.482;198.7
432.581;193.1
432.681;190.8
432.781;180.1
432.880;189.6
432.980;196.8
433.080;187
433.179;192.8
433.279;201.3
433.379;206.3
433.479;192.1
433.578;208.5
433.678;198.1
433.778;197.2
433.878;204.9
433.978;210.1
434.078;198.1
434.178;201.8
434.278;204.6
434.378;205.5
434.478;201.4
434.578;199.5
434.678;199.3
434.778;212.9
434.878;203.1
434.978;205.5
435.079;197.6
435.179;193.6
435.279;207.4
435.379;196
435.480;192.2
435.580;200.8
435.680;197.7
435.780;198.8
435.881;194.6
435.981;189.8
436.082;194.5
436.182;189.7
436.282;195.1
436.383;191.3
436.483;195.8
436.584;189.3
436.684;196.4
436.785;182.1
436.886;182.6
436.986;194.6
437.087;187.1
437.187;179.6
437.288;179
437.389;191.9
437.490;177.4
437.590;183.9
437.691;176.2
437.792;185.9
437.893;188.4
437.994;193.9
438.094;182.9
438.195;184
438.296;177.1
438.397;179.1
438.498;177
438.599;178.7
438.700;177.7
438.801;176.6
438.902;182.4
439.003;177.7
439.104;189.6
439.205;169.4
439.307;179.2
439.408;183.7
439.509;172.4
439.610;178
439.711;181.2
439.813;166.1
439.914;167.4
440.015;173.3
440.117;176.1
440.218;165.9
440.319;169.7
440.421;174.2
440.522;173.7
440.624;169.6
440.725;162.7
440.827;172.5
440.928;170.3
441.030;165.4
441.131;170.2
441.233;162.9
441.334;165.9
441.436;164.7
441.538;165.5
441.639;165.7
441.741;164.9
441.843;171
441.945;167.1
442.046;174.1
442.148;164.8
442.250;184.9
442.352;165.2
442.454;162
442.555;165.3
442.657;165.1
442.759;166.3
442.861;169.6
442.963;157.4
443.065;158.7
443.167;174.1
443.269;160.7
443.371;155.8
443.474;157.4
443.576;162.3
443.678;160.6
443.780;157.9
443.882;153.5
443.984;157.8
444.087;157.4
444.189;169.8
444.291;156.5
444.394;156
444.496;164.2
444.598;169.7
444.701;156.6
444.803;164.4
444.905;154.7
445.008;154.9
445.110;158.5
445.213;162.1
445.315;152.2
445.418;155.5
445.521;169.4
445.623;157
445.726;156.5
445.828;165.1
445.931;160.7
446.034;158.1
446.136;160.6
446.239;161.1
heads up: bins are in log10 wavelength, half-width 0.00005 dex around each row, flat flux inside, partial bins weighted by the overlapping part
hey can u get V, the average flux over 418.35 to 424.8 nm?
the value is 171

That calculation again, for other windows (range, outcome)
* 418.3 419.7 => 173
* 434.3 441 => 185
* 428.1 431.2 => 177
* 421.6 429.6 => 171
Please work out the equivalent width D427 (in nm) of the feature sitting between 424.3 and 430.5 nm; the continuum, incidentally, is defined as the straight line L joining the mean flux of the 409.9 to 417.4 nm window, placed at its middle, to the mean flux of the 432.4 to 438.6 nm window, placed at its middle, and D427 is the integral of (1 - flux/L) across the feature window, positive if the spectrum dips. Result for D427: 0.56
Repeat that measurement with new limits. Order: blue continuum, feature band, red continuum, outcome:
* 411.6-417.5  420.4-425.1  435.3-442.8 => 0.21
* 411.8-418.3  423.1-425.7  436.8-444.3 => 0.11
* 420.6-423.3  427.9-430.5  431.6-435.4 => 0.18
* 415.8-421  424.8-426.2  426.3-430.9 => 0.02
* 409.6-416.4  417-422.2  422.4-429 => 0.12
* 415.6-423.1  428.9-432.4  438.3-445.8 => -0.26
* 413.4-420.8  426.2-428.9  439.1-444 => 0.02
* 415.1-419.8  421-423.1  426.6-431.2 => 0.01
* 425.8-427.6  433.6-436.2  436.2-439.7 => -0.29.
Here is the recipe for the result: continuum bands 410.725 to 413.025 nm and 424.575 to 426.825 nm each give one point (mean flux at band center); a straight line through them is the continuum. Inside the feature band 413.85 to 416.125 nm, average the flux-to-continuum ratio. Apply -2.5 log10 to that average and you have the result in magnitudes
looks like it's 0.03 mag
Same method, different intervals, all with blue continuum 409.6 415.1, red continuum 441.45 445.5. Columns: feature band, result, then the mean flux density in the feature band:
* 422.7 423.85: 0.05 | 169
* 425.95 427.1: 0.01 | 173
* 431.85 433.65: -0.15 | 195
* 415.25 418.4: 0.04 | 175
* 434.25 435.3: -0.20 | 203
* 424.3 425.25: 0.04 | 169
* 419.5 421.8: 0.05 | 171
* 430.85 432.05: -0.10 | 188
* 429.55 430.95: -0.03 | 177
